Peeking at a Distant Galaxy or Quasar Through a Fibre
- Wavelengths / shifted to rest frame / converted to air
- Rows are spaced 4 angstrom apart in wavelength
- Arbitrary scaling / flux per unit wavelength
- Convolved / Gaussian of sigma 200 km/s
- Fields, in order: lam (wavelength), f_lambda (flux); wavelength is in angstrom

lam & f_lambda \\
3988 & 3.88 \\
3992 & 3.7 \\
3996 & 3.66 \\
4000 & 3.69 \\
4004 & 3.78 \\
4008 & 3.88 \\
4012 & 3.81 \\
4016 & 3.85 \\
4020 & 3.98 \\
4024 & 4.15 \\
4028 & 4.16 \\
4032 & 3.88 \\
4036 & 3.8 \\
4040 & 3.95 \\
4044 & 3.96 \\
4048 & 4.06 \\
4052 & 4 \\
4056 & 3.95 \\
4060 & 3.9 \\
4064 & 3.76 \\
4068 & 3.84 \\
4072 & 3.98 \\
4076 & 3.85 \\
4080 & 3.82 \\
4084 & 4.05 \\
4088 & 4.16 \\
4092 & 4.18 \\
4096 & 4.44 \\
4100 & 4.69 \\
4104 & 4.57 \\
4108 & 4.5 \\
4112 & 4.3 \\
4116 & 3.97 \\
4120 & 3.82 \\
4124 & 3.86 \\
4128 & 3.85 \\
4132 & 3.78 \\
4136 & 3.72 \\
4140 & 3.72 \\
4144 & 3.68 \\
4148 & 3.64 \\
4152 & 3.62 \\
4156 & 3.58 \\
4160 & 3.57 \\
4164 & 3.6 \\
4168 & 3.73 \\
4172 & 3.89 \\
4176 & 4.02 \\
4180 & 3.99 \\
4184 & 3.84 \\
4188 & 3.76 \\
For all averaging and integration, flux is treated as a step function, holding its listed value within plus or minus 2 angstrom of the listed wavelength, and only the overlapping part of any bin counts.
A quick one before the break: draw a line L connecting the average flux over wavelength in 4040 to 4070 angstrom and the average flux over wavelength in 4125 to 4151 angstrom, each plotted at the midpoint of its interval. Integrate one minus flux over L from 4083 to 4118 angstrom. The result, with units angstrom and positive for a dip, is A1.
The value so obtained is -4.6 angstrom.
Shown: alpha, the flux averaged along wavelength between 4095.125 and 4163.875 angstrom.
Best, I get 3.94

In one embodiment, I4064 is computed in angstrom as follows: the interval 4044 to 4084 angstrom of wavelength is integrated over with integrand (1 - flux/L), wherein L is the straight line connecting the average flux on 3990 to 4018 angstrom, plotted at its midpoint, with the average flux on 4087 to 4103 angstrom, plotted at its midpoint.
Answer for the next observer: 2.50 angstrom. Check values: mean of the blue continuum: 3.77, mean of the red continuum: 4.39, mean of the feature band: 3.92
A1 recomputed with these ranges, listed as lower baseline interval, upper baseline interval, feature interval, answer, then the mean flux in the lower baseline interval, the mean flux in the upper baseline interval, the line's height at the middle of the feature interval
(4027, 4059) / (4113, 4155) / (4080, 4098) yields -1.4 angstrom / 3.96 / 3.77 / 3.87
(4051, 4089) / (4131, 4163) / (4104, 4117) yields -1.9 angstrom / 3.92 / 3.66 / 3.78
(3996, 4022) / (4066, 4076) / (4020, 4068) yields -1.2 angstrom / 3.82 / 3.9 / 3.86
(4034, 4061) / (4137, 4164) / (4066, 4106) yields -3.4 angstrom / 3.95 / 3.64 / 3.83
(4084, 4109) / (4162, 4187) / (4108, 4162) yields 4.2 angstrom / 4.39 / 3.84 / 4.12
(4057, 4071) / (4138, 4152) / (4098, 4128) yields -3.8 angstrom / 3.85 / 3.67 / 3.74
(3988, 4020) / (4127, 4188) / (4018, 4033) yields -1.1 angstrom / 3.79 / 3.75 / 3.78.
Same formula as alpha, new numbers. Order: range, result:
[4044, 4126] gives 4.08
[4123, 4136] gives 3.81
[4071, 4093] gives 4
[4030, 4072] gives 3.91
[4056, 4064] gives 3.88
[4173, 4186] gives 3.95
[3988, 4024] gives 3.82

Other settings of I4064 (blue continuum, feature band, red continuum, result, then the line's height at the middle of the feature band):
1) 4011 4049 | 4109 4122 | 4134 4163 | -1.2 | 3.73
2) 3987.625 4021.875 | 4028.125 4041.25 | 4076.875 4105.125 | 0.1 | 3.95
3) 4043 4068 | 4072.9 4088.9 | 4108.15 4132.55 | 0.0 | 3.95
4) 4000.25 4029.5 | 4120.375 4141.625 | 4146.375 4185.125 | 0.0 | 3.79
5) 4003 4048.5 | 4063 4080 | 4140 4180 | 0.0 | 3.86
